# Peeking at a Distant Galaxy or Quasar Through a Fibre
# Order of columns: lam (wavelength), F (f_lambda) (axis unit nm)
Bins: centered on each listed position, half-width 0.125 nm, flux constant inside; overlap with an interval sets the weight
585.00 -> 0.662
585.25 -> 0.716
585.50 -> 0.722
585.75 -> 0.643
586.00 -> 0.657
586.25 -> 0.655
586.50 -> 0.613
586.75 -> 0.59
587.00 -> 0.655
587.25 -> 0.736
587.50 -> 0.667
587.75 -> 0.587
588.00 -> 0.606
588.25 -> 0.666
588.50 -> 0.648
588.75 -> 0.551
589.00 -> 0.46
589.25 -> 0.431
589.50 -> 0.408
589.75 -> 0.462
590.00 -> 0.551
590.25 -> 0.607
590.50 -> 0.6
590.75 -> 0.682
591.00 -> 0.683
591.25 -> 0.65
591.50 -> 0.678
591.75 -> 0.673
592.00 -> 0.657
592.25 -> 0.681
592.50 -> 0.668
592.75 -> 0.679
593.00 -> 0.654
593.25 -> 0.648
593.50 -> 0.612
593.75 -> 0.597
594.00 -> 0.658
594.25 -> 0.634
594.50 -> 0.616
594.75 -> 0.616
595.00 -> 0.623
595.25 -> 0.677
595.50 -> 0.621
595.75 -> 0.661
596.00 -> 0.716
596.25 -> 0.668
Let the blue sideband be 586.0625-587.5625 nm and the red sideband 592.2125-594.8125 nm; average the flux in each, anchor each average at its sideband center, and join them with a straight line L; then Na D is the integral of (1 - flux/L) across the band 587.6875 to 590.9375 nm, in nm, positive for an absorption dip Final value 0.44 nm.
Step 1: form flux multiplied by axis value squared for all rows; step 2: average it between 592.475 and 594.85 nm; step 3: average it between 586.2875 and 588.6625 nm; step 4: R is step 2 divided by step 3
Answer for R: 1.0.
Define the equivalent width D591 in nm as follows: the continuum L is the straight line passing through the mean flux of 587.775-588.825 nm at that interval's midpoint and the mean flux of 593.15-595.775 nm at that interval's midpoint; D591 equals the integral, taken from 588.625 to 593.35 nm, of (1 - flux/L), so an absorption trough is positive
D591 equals 0.18 nm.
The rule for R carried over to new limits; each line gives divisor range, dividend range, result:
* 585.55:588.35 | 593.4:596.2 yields 1.02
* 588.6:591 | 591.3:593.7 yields 1.24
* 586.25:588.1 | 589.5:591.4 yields 0.94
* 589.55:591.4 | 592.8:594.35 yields 1.07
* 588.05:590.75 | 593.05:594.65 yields 1.17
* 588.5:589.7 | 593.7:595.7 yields 1.34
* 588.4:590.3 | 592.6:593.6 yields 1.29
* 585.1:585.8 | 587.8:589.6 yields 0.79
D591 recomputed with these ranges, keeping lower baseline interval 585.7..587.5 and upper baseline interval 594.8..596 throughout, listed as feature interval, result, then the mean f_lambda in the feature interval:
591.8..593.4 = -0.03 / 0.664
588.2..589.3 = 0.17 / 0.552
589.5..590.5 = 0.18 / 0.531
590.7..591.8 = -0.04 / 0.673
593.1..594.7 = 0.06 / 0.627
